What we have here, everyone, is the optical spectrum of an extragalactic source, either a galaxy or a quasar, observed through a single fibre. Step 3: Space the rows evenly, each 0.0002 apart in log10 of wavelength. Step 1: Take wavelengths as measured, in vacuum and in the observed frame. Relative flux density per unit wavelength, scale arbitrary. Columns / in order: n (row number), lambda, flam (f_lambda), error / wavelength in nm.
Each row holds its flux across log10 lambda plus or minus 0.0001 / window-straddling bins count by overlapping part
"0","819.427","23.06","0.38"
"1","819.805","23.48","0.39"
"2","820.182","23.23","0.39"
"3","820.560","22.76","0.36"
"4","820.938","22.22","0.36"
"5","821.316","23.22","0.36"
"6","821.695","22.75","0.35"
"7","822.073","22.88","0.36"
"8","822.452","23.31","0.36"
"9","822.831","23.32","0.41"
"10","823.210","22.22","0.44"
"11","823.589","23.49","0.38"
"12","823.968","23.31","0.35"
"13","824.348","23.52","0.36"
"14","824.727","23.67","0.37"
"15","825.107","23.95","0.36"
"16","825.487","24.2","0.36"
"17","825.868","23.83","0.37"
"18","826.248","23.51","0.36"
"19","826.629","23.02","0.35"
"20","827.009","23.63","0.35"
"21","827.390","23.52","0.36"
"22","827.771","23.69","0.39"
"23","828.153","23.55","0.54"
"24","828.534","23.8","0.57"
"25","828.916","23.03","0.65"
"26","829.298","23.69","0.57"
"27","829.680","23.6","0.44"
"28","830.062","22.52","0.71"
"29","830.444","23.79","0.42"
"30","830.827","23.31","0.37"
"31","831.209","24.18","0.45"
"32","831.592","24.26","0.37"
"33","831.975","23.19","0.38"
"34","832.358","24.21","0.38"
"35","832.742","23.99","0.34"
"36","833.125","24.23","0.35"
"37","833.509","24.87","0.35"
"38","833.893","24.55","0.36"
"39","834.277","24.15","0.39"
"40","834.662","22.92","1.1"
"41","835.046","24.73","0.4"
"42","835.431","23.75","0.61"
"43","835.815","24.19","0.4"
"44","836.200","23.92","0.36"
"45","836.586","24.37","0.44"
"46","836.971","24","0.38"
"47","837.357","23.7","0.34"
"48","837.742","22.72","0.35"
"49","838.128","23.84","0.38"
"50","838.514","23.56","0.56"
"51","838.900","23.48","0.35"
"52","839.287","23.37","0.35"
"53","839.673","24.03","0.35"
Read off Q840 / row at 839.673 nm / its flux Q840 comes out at 24.03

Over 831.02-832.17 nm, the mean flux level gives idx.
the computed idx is 23.9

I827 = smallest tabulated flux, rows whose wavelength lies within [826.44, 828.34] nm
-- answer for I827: 23.02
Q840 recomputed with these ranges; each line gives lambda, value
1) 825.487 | 24.2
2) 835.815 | 24.19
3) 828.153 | 23.55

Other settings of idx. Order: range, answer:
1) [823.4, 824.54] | 23.5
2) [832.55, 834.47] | 24.4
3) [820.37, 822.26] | 22.8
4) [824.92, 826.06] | 24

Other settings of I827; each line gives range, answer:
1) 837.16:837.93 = 22.72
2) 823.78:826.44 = 23.31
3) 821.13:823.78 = 22.22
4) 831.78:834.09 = 23.19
